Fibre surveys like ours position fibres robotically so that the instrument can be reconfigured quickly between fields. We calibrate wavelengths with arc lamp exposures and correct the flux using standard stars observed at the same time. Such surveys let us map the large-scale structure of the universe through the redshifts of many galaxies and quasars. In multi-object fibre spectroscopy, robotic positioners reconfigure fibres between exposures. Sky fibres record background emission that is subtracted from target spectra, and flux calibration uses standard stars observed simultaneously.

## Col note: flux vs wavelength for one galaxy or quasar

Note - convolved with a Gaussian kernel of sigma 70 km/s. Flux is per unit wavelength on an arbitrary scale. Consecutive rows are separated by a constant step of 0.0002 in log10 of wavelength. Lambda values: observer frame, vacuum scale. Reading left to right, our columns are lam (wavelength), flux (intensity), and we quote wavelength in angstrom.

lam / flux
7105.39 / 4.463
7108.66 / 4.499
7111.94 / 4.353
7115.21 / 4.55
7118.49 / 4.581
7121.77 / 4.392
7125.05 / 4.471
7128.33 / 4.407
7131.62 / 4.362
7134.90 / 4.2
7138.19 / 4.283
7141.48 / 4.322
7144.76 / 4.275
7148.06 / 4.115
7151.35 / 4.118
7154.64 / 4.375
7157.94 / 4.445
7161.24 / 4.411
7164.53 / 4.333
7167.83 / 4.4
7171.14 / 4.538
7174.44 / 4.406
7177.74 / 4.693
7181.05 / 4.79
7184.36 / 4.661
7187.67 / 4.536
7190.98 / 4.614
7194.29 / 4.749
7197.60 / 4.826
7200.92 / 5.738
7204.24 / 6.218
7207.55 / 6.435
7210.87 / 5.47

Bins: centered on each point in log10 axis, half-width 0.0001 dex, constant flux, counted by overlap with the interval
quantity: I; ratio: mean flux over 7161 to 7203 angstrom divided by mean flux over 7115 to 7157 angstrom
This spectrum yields 1.08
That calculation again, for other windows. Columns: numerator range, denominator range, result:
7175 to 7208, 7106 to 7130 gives 1.13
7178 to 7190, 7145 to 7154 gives 1.12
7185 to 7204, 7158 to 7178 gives 1.12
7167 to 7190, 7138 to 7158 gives 1.07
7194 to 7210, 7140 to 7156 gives 1.34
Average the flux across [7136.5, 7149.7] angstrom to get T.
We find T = 4.25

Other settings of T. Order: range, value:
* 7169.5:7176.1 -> 4.48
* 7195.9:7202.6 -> 5.28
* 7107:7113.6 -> 4.43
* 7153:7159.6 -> 4.41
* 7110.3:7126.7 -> 4.47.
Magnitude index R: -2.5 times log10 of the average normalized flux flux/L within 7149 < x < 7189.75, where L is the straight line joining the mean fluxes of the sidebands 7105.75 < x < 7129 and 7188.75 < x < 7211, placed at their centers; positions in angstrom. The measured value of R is 0.14 mag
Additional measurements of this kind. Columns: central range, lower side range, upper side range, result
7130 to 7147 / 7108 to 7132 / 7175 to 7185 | 0.060 mag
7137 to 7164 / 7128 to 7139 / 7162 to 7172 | 0.016 mag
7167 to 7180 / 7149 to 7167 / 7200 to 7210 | 0.090 mag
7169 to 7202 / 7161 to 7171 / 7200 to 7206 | 0.111 mag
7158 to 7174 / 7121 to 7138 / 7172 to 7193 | 0.028 mag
